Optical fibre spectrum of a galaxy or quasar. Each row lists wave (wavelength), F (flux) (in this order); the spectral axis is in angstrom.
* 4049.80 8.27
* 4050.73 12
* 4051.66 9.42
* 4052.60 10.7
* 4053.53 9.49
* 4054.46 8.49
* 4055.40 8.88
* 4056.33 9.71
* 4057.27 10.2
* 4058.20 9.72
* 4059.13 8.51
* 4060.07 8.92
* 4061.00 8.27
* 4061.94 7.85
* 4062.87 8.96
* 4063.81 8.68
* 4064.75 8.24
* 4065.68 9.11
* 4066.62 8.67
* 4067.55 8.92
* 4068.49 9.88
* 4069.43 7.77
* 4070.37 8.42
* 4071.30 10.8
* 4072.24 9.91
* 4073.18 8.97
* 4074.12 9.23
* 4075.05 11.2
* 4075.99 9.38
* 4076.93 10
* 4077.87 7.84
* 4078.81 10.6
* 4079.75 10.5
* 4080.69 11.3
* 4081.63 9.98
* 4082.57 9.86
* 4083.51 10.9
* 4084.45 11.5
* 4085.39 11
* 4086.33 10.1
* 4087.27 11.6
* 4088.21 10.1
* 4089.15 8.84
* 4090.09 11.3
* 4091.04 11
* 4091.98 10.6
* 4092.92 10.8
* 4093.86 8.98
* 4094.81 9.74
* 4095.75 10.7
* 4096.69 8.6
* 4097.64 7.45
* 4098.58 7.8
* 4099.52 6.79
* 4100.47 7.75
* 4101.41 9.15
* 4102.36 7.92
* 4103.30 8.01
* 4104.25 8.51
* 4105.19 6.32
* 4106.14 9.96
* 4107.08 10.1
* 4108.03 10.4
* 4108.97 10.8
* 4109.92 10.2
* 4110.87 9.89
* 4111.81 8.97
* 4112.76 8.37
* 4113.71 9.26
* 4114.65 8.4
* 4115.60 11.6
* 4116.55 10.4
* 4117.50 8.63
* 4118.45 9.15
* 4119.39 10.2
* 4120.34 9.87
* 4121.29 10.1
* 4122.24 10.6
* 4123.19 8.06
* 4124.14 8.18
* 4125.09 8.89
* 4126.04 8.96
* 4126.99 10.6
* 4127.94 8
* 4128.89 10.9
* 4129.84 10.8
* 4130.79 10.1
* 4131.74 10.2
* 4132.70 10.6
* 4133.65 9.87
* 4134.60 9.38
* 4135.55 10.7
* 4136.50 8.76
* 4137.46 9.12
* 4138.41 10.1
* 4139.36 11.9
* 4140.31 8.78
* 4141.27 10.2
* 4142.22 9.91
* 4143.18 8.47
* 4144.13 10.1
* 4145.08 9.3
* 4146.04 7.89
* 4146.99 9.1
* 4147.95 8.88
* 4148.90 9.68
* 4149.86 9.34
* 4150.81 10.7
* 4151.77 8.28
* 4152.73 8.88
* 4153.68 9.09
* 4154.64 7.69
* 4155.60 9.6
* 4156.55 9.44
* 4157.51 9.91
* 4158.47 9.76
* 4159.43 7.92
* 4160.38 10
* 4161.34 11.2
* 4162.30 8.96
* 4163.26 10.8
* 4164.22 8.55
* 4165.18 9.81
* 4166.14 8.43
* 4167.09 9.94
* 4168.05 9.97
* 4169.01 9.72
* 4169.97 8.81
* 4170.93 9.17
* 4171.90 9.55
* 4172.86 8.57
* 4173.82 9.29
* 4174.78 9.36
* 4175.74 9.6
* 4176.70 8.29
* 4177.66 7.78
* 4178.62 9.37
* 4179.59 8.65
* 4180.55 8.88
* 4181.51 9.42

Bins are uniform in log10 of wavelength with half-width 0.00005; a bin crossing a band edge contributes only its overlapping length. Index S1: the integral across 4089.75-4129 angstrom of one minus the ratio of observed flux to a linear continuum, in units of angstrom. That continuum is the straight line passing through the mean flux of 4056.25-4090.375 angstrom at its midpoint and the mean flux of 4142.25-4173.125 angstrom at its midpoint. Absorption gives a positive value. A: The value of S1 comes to 0.8 angstrom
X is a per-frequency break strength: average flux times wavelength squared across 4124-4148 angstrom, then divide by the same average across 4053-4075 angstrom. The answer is 1.1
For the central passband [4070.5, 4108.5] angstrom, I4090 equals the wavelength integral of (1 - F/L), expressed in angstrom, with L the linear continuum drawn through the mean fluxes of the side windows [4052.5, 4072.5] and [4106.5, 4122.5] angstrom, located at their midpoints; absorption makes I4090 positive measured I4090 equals -0.75 angstrom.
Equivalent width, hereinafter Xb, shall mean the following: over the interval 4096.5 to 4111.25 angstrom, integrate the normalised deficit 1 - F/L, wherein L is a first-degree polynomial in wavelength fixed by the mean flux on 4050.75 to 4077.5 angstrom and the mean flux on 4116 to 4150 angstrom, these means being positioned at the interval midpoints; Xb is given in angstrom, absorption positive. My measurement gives 1.2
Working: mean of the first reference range 9.27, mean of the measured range 8.72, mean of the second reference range 9.61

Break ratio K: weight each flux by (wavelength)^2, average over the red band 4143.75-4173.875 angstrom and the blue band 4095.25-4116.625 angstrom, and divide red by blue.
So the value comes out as 1.06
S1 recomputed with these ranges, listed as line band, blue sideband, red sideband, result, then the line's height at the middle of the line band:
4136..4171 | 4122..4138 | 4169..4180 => -0.51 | 9.28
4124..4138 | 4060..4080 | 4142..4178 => -0.72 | 9.23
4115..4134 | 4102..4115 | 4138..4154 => -1.08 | 9.25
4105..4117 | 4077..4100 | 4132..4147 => 0.16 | 9.8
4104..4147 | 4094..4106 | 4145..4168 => -4.14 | 8.75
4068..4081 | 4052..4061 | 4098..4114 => -0.75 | 9.15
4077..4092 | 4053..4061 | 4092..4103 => -2.56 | 8.91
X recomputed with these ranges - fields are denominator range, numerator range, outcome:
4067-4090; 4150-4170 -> 0.98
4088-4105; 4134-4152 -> 1.08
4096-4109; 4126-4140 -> 1.20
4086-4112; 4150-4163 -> 1.03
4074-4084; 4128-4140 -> 1.03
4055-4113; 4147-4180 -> 1.02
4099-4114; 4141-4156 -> 1.05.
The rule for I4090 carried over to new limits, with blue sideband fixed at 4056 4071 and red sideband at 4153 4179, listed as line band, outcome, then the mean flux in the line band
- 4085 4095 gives -1.6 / 10.4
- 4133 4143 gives -0.7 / 9.84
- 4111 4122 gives -0.6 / 9.58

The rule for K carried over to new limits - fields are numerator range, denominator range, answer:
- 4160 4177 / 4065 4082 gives 1.03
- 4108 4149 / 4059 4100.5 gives 1.04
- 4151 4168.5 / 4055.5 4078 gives 1.07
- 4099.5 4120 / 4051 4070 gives 1.04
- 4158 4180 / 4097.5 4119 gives 1.06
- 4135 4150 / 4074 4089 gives 0.95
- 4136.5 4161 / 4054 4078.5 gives 1.07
